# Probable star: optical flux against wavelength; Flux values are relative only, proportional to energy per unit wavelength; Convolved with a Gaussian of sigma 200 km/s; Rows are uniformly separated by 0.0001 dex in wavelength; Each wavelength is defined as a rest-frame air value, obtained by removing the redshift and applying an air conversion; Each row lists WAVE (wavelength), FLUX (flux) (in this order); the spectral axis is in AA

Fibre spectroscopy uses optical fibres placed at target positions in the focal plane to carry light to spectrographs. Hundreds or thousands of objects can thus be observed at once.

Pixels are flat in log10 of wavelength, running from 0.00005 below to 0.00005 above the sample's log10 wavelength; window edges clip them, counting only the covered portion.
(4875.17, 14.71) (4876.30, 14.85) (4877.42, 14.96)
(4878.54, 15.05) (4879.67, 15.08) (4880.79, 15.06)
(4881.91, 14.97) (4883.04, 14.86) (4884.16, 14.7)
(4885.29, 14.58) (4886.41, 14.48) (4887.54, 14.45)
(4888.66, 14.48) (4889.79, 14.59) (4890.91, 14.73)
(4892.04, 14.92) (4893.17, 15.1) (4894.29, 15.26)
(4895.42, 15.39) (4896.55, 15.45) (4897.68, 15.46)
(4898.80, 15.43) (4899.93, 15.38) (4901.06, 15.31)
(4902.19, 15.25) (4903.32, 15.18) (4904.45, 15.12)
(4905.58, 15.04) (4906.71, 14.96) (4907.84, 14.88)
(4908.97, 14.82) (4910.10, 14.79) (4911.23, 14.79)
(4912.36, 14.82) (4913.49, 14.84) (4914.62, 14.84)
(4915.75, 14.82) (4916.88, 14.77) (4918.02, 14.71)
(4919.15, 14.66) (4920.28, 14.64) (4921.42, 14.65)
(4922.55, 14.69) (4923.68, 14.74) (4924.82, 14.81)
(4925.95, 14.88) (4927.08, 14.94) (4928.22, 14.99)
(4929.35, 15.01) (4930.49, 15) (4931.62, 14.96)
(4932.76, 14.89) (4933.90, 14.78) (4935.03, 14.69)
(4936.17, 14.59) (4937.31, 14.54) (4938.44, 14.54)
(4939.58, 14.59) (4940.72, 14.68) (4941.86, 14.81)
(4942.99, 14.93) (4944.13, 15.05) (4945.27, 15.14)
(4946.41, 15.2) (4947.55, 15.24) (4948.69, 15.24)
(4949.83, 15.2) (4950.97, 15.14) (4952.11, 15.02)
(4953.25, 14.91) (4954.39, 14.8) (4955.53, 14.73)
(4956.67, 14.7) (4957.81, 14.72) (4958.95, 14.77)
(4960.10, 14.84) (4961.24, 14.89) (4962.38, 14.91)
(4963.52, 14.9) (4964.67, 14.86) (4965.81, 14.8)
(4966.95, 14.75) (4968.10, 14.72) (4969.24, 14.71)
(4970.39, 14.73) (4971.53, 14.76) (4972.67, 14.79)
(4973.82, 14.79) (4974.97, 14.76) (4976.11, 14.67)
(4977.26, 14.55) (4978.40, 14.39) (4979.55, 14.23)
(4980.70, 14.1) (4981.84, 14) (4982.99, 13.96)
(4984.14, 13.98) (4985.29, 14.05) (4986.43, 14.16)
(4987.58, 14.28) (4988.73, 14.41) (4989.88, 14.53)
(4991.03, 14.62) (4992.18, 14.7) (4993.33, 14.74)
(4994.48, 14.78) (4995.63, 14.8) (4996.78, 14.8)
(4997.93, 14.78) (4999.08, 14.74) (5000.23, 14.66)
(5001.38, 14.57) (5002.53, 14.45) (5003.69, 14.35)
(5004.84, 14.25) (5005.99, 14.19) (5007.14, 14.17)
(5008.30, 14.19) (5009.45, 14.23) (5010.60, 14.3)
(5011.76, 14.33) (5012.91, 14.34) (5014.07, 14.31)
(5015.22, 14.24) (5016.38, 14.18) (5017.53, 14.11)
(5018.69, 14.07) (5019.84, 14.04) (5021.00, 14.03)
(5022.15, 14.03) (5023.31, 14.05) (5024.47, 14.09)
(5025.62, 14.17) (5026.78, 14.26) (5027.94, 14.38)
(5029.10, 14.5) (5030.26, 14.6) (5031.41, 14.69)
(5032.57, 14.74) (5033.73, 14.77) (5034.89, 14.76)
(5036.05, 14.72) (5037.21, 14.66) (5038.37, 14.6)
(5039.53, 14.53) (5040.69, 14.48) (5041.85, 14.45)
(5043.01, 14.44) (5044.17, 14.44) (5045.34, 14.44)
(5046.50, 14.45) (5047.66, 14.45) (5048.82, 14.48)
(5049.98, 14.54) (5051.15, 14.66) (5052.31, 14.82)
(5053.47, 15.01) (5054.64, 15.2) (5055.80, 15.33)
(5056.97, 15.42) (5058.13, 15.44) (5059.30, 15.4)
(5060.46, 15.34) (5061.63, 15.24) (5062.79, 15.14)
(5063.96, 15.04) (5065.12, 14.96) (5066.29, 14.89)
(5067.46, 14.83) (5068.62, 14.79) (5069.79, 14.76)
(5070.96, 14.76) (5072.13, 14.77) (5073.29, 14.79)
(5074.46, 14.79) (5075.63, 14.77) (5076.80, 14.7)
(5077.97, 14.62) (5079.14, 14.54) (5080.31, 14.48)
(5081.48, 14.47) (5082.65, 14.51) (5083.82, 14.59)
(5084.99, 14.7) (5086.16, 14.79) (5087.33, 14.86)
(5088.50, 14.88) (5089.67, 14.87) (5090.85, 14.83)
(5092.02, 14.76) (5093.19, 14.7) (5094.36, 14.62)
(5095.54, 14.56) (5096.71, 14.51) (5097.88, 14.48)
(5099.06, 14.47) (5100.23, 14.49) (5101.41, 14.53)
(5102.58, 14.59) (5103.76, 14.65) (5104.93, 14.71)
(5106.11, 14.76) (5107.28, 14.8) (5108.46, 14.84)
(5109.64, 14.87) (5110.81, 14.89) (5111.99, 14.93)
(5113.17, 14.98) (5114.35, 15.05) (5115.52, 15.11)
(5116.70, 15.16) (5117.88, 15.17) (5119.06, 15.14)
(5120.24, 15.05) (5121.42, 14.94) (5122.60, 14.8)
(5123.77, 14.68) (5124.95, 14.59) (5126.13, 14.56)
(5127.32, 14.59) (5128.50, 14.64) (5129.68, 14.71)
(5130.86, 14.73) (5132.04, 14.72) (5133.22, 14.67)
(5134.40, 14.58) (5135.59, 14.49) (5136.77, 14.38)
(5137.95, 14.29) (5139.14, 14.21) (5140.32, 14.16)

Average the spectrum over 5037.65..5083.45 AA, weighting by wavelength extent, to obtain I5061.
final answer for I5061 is 14.8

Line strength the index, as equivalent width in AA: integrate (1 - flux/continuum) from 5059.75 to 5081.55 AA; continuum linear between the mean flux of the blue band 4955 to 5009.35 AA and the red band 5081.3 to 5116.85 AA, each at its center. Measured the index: -0.2 AA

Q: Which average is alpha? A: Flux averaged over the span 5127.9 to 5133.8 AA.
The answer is 14.7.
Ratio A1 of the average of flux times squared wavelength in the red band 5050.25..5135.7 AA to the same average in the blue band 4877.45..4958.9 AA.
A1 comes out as 1.1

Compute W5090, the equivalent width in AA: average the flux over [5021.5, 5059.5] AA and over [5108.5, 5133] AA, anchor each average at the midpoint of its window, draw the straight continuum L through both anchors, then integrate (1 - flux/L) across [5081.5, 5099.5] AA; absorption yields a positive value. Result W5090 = 0.1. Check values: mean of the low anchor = 14.6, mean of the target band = 14.7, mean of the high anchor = 14.9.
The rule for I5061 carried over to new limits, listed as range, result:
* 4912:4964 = 14.9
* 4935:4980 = 14.8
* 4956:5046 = 14.5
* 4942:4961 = 15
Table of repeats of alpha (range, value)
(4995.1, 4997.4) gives 14.8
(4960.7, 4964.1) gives 14.9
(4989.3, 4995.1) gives 14.7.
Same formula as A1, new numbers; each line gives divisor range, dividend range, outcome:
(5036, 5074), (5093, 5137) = 1.02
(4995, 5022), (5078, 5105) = 1.05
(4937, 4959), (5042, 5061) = 1.04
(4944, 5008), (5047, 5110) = 1.05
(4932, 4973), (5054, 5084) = 1.05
